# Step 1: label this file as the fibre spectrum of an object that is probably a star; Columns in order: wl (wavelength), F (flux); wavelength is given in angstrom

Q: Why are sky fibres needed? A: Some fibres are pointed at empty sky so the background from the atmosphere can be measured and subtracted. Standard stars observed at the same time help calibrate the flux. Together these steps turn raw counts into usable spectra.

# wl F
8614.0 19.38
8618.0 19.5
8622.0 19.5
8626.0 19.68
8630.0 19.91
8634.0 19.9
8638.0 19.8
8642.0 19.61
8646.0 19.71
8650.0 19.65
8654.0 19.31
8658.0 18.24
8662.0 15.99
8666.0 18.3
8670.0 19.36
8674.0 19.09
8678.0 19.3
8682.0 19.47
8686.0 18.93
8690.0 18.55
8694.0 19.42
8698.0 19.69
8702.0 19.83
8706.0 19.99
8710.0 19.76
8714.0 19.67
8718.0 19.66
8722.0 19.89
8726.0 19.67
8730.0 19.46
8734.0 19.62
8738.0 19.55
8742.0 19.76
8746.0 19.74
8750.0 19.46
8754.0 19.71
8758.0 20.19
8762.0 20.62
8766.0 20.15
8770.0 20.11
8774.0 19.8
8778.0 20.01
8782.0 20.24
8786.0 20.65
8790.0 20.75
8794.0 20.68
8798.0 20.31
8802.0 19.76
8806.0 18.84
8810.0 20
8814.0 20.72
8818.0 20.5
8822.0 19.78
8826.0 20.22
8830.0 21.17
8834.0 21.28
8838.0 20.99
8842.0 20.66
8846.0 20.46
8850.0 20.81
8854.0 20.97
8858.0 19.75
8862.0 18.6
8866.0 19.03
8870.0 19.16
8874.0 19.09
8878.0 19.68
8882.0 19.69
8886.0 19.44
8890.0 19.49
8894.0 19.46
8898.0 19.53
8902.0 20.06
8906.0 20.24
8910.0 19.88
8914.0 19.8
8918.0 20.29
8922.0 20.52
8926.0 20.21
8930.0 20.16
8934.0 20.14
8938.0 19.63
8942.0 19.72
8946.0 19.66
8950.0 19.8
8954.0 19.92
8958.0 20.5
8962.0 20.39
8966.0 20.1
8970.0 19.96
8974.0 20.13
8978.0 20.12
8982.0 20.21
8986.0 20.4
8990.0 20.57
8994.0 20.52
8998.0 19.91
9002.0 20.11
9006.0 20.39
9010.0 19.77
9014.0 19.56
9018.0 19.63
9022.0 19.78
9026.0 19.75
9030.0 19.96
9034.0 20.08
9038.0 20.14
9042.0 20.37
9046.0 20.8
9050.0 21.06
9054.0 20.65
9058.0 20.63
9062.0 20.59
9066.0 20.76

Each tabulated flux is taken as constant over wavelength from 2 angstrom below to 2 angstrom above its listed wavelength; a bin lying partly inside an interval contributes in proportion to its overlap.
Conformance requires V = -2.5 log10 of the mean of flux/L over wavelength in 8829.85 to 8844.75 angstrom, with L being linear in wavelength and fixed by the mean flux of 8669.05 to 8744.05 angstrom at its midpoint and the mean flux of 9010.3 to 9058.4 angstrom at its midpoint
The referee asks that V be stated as -0.06 mag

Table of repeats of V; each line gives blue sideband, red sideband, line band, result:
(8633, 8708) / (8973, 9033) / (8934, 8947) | 0.01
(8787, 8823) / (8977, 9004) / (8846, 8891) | 0.03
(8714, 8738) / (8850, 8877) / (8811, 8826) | -0.04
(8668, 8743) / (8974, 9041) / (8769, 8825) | -0.03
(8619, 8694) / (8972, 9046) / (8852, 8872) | 0.01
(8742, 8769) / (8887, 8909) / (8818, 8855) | -0.05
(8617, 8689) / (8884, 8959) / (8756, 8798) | -0.04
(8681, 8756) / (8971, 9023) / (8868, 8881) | 0.03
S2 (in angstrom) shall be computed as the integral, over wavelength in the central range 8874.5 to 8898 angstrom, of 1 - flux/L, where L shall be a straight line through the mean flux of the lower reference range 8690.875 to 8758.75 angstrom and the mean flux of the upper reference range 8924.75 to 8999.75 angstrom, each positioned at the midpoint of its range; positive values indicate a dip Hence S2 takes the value 0.5 angstrom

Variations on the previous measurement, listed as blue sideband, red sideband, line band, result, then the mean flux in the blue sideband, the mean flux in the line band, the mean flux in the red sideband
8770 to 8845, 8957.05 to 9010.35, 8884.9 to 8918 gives 0.8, 20.3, 19.8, 20.2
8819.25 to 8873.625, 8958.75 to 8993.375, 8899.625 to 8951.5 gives 0.6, 20.2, 20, 20.3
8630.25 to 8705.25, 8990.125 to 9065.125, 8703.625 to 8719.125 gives -0.4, 19.2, 19.8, 20.2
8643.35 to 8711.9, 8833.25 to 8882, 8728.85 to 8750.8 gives -0.2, 19.1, 19.6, 20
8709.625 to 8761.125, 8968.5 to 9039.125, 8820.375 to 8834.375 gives -0.5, 19.7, 20.6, 20.1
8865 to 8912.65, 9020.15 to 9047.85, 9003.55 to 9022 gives 0.2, 19.6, 19.8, 20.1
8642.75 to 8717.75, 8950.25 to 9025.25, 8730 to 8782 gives -1.4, 19.1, 19.9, 20.1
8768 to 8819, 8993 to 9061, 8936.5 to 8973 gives 0.4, 20.2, 20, 20.2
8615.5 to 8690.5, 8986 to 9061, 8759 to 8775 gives -0.6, 19.2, 20.2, 20.2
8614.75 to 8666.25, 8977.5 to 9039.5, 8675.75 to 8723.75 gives -0.4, 19.2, 19.5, 20.1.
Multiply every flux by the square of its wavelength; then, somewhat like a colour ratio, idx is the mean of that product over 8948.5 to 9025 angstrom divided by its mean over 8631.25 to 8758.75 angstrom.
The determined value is 1.11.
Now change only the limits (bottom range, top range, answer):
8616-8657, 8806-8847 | 1.09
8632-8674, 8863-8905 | 1.08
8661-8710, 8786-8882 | 1.09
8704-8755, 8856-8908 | 1.02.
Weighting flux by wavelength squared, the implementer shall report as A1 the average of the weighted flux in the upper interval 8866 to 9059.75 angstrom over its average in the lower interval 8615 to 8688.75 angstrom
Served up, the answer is 1.12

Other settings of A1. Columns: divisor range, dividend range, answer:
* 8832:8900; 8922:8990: 1.03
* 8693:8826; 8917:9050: 1.06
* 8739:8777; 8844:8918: 1.02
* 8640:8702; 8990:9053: 1.15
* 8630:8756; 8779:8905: 1.07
